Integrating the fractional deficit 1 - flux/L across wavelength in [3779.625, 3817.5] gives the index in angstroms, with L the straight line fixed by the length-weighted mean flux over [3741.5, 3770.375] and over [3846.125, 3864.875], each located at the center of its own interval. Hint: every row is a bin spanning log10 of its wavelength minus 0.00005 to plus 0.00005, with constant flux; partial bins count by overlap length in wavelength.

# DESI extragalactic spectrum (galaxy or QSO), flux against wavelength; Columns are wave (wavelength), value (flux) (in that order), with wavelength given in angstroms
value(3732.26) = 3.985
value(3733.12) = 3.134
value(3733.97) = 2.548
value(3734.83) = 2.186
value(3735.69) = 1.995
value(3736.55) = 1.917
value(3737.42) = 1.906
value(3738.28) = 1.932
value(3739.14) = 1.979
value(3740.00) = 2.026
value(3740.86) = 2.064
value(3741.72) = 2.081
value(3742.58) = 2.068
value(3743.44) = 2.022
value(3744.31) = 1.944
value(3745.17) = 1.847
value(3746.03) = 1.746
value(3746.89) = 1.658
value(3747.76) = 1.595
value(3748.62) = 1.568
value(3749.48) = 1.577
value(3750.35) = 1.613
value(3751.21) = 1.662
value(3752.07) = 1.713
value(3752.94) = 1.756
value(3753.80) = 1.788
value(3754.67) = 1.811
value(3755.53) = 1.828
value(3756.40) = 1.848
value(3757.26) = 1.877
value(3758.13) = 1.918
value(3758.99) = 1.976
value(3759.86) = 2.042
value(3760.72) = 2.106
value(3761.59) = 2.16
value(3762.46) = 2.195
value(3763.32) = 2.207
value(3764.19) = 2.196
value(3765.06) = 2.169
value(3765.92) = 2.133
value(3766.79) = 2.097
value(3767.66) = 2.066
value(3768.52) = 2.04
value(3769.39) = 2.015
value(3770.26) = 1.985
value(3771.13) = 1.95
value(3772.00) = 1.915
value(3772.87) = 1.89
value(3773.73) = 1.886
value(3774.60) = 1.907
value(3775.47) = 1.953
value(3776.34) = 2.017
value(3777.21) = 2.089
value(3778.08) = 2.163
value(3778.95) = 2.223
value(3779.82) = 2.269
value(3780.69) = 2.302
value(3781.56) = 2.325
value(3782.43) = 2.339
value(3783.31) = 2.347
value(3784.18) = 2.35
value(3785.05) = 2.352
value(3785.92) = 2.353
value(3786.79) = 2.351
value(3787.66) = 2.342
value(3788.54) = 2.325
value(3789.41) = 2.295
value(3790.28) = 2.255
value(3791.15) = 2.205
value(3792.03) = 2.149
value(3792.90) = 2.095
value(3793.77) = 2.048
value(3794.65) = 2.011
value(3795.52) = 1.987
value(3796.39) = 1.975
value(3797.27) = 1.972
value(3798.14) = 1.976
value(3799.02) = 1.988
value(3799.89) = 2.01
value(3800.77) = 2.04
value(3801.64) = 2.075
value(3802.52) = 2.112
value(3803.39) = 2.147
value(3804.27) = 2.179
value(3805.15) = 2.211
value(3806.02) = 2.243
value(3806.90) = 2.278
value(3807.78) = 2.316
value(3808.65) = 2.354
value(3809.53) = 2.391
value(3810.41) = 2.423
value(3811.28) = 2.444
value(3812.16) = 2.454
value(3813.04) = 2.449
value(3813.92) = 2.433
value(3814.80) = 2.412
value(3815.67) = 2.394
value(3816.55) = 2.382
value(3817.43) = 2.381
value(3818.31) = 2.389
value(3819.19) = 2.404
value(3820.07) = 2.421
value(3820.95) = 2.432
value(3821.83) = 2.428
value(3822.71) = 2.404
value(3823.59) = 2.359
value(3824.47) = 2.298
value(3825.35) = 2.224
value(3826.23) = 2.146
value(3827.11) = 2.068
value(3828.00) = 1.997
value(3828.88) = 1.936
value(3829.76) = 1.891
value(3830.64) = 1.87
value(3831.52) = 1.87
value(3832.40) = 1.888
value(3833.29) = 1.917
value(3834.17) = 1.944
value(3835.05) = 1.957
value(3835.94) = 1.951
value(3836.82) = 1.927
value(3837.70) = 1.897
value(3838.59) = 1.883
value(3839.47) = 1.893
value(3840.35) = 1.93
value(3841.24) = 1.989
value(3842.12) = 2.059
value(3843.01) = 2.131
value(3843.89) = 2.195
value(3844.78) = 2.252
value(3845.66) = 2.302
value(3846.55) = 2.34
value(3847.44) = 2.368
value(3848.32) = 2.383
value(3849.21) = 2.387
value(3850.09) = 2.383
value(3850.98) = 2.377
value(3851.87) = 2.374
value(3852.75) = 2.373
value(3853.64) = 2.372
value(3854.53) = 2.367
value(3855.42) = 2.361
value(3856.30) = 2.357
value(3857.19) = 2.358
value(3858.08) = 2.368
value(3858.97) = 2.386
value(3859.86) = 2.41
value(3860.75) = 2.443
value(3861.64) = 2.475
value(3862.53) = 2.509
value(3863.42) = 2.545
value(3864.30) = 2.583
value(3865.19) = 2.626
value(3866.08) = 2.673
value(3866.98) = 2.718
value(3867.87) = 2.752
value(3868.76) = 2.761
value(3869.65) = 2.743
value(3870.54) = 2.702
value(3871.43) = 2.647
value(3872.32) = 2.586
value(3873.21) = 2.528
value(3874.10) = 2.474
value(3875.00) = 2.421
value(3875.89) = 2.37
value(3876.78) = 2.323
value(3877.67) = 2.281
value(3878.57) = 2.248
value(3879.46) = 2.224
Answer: -2.0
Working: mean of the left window 1.92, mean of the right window 2.41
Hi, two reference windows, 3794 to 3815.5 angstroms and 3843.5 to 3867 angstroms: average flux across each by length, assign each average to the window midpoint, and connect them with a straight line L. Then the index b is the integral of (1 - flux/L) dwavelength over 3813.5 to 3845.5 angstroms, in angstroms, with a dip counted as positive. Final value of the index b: 2.3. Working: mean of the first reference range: 2.2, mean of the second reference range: 2.41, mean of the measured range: 2.14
